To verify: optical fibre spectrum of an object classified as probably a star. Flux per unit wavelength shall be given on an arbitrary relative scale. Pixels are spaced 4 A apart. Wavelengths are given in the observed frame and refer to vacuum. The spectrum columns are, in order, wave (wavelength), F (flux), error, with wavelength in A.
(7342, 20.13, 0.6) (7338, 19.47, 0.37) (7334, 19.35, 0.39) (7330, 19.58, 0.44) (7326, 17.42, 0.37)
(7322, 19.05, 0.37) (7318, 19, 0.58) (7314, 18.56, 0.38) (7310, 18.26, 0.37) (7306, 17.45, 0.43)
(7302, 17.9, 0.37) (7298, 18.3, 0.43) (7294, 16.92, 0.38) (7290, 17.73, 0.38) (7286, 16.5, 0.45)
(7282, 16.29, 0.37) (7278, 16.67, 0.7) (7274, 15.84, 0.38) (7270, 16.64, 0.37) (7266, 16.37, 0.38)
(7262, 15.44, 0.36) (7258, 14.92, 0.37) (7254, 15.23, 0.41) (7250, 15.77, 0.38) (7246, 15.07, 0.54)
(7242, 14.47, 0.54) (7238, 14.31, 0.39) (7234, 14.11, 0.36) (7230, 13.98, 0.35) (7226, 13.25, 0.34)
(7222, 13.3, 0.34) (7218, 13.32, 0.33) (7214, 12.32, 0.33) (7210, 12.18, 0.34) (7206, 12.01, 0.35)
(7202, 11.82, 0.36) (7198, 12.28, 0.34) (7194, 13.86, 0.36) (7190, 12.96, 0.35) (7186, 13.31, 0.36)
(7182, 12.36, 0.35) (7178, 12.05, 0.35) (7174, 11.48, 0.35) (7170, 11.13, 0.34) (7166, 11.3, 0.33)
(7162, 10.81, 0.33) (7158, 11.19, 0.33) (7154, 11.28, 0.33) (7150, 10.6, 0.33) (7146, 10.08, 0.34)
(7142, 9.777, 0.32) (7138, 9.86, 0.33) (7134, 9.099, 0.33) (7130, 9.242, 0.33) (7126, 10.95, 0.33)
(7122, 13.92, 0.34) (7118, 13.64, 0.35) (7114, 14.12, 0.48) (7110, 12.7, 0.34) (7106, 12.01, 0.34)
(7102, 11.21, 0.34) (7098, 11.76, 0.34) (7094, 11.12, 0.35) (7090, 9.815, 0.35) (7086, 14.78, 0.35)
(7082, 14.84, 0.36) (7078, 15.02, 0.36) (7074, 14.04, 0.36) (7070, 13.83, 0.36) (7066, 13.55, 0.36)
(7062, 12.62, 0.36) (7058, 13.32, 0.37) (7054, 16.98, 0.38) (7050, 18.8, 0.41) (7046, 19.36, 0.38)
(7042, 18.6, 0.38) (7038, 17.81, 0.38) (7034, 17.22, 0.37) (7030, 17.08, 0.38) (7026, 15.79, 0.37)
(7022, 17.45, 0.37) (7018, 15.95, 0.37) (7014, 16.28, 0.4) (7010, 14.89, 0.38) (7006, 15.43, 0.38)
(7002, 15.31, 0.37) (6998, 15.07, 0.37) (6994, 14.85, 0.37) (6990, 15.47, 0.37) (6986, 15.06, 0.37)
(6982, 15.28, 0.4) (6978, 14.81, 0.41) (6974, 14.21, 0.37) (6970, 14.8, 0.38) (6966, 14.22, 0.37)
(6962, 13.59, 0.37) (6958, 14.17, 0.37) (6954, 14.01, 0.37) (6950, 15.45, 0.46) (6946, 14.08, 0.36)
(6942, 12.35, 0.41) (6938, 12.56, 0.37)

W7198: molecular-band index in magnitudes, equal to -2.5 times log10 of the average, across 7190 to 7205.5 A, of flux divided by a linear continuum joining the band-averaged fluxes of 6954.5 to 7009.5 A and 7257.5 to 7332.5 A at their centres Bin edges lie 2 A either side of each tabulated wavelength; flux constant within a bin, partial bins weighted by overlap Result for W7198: 0.29 mag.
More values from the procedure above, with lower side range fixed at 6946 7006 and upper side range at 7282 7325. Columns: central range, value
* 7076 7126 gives 0.235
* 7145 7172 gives 0.445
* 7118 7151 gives 0.461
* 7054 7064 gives 0.130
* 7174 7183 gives 0.355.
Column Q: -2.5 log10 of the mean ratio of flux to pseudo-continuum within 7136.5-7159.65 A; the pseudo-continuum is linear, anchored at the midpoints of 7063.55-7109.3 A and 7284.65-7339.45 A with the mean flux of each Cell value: 0.34 mag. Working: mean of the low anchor 12.9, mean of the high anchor 18.3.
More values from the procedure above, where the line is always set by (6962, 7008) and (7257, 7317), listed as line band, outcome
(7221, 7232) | 0.22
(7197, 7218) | 0.32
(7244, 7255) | 0.09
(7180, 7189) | 0.26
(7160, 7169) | 0.41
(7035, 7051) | -0.21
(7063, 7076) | 0.13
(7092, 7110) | 0.32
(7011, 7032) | -0.09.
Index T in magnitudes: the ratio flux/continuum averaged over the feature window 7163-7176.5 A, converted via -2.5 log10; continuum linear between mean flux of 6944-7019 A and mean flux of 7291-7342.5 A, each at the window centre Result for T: 0.44 mag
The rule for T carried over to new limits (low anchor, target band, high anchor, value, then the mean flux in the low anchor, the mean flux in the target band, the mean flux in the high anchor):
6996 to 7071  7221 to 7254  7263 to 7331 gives 0.194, 16.1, 14.4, 17.5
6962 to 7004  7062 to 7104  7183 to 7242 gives 0.090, 14.8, 13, 13.1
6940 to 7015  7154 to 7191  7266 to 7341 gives 0.370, 14.7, 11.8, 17.8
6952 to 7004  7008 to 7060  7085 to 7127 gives -0.231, 14.7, 16.9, 12.3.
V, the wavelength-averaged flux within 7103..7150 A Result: 11.4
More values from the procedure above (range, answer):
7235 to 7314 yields 16.3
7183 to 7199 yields 13.1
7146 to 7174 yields 11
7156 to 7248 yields 12.7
